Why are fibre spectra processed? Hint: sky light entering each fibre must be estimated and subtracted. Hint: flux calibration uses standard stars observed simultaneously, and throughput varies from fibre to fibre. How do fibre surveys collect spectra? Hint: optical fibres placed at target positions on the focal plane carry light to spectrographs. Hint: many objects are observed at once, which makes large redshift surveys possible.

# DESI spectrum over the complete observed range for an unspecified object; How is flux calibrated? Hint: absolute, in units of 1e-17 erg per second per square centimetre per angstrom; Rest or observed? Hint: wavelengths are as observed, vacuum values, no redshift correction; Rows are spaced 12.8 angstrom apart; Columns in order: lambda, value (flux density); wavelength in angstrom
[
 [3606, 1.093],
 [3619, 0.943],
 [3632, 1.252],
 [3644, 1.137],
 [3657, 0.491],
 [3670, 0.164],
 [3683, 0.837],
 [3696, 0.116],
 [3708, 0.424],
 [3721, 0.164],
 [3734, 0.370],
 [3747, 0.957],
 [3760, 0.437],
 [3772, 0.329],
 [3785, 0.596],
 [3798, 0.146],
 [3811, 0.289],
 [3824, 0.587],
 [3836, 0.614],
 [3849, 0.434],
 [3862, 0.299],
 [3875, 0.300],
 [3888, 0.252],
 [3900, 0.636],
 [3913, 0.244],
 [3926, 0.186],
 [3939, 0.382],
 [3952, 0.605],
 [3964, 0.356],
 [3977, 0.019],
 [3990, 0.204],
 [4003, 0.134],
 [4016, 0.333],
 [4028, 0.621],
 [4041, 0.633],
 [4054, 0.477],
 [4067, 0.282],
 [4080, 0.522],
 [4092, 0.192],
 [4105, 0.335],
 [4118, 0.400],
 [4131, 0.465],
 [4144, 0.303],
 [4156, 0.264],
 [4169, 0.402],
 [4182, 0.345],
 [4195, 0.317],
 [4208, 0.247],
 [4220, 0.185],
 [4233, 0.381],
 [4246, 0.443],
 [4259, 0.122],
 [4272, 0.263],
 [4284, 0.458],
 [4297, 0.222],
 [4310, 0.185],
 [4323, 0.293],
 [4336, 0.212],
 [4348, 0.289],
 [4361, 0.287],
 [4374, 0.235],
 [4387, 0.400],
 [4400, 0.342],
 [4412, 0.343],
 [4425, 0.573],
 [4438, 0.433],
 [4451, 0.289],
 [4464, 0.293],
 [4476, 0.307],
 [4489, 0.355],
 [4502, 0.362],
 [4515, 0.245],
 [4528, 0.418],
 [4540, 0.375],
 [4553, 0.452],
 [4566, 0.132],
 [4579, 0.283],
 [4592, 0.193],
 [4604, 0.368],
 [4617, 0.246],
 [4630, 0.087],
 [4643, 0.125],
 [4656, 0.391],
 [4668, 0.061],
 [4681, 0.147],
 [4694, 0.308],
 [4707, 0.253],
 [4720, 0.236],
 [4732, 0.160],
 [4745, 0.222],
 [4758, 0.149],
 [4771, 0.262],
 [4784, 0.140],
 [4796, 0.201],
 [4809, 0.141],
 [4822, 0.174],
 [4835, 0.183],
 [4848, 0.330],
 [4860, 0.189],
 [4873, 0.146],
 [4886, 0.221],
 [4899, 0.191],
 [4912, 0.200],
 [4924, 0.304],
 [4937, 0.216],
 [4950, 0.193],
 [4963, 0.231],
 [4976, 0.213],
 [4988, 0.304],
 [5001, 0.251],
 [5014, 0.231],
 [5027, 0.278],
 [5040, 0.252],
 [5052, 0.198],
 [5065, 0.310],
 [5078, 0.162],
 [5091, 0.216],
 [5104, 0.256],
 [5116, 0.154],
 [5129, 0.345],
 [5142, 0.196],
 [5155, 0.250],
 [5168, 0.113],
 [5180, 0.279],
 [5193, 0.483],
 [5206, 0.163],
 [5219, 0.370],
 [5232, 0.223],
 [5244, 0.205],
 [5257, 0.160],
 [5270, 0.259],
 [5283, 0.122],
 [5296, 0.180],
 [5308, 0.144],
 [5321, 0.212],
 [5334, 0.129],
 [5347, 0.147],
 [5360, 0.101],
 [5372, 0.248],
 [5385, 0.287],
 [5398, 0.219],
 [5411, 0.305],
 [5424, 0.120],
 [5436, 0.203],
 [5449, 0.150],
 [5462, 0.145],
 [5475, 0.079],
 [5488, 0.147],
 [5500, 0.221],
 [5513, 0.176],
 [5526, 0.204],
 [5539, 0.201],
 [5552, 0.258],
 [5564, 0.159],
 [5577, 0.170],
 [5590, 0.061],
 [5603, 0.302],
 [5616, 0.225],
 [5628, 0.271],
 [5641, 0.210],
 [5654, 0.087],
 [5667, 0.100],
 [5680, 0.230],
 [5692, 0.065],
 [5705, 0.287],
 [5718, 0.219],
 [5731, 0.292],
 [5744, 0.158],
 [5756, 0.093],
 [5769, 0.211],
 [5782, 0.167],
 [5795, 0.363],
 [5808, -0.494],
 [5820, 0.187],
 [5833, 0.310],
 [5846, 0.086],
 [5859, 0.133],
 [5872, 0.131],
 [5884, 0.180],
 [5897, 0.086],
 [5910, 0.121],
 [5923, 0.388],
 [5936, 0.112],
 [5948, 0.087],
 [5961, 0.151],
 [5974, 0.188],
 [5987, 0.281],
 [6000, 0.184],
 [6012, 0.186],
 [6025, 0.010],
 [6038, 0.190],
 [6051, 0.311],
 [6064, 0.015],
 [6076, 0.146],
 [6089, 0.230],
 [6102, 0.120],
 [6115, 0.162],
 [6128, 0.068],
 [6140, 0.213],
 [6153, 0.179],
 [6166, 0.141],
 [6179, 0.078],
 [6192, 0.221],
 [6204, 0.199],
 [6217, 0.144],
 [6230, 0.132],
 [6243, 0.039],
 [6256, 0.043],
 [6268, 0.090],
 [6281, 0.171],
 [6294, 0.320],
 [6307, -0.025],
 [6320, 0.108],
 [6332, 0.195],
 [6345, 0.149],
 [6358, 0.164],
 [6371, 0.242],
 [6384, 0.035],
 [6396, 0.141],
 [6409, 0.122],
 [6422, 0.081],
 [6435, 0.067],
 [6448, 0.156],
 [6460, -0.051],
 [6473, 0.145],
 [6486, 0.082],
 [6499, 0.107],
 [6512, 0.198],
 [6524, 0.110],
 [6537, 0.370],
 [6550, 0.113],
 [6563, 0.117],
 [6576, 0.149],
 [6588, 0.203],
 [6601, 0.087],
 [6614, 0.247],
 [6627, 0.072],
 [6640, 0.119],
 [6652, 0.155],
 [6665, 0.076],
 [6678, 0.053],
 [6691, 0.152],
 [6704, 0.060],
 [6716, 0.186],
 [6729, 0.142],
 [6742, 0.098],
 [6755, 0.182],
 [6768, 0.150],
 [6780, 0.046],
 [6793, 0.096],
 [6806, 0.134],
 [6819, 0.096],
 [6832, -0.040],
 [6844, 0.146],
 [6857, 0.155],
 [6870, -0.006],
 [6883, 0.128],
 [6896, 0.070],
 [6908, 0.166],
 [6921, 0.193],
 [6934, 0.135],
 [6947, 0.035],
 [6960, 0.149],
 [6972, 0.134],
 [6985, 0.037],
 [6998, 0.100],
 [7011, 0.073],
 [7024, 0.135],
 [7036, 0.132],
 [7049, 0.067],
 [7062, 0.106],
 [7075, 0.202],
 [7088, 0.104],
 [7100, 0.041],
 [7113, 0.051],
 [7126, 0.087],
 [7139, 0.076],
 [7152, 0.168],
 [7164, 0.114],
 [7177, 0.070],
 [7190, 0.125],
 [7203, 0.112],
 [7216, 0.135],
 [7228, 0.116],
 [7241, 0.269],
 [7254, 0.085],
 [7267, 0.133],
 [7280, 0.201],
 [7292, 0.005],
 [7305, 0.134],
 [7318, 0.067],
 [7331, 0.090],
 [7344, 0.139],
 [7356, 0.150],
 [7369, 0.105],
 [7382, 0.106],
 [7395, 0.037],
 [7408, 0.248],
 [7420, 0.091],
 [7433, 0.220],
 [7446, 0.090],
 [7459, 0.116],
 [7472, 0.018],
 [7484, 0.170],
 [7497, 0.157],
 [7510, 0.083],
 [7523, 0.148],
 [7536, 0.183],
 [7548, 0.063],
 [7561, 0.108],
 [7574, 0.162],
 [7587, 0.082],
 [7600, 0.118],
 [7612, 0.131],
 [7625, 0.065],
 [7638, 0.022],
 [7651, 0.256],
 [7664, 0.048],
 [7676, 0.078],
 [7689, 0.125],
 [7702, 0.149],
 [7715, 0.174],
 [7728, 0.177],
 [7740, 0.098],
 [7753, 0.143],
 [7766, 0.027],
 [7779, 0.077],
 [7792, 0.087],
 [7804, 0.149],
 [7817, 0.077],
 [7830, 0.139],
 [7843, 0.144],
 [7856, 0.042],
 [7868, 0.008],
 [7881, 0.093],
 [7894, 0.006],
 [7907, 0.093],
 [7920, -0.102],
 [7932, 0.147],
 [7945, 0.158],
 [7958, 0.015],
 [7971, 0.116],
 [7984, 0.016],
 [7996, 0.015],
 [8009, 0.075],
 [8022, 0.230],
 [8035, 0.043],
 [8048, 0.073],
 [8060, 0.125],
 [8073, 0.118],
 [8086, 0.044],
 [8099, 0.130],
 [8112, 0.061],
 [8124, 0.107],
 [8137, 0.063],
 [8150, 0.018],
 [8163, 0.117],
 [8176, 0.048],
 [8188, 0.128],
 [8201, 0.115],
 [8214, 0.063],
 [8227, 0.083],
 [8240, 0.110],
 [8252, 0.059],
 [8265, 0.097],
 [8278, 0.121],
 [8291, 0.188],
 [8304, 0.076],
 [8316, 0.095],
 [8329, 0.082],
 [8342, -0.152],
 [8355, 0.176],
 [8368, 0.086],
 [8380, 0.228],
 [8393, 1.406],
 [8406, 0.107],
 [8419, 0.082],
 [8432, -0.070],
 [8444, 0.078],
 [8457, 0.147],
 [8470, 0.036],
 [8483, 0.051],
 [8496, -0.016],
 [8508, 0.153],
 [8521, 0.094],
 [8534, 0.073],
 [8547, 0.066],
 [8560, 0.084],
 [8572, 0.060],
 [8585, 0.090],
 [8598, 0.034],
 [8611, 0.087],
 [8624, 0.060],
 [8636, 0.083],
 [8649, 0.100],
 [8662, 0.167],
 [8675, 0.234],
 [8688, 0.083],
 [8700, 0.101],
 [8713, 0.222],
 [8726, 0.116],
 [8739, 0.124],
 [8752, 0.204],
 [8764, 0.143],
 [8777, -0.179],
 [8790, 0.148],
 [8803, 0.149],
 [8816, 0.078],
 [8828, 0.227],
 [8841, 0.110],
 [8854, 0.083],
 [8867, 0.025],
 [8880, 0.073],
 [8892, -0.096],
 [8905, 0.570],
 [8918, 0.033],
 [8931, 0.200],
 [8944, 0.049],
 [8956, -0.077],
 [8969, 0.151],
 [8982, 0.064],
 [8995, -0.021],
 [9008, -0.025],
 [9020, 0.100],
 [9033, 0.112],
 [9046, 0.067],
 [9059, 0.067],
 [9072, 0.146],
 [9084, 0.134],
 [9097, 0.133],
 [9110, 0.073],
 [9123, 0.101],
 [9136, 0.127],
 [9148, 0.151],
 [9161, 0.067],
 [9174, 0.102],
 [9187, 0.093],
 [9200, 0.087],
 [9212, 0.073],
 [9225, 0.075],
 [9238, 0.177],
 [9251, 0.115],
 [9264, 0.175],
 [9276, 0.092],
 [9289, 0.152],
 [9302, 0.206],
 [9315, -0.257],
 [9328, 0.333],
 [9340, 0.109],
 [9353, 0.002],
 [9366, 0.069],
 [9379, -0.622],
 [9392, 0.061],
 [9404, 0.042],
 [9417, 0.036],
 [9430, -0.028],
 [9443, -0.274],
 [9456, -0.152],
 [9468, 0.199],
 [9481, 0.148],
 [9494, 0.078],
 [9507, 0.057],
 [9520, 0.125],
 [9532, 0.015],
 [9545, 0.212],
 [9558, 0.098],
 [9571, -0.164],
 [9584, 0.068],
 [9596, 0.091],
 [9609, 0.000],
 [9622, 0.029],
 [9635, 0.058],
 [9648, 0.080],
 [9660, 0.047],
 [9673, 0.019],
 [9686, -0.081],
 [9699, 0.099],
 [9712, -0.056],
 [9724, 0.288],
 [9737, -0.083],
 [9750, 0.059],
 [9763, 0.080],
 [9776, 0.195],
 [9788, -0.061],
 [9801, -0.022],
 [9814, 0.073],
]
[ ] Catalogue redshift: 1.251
